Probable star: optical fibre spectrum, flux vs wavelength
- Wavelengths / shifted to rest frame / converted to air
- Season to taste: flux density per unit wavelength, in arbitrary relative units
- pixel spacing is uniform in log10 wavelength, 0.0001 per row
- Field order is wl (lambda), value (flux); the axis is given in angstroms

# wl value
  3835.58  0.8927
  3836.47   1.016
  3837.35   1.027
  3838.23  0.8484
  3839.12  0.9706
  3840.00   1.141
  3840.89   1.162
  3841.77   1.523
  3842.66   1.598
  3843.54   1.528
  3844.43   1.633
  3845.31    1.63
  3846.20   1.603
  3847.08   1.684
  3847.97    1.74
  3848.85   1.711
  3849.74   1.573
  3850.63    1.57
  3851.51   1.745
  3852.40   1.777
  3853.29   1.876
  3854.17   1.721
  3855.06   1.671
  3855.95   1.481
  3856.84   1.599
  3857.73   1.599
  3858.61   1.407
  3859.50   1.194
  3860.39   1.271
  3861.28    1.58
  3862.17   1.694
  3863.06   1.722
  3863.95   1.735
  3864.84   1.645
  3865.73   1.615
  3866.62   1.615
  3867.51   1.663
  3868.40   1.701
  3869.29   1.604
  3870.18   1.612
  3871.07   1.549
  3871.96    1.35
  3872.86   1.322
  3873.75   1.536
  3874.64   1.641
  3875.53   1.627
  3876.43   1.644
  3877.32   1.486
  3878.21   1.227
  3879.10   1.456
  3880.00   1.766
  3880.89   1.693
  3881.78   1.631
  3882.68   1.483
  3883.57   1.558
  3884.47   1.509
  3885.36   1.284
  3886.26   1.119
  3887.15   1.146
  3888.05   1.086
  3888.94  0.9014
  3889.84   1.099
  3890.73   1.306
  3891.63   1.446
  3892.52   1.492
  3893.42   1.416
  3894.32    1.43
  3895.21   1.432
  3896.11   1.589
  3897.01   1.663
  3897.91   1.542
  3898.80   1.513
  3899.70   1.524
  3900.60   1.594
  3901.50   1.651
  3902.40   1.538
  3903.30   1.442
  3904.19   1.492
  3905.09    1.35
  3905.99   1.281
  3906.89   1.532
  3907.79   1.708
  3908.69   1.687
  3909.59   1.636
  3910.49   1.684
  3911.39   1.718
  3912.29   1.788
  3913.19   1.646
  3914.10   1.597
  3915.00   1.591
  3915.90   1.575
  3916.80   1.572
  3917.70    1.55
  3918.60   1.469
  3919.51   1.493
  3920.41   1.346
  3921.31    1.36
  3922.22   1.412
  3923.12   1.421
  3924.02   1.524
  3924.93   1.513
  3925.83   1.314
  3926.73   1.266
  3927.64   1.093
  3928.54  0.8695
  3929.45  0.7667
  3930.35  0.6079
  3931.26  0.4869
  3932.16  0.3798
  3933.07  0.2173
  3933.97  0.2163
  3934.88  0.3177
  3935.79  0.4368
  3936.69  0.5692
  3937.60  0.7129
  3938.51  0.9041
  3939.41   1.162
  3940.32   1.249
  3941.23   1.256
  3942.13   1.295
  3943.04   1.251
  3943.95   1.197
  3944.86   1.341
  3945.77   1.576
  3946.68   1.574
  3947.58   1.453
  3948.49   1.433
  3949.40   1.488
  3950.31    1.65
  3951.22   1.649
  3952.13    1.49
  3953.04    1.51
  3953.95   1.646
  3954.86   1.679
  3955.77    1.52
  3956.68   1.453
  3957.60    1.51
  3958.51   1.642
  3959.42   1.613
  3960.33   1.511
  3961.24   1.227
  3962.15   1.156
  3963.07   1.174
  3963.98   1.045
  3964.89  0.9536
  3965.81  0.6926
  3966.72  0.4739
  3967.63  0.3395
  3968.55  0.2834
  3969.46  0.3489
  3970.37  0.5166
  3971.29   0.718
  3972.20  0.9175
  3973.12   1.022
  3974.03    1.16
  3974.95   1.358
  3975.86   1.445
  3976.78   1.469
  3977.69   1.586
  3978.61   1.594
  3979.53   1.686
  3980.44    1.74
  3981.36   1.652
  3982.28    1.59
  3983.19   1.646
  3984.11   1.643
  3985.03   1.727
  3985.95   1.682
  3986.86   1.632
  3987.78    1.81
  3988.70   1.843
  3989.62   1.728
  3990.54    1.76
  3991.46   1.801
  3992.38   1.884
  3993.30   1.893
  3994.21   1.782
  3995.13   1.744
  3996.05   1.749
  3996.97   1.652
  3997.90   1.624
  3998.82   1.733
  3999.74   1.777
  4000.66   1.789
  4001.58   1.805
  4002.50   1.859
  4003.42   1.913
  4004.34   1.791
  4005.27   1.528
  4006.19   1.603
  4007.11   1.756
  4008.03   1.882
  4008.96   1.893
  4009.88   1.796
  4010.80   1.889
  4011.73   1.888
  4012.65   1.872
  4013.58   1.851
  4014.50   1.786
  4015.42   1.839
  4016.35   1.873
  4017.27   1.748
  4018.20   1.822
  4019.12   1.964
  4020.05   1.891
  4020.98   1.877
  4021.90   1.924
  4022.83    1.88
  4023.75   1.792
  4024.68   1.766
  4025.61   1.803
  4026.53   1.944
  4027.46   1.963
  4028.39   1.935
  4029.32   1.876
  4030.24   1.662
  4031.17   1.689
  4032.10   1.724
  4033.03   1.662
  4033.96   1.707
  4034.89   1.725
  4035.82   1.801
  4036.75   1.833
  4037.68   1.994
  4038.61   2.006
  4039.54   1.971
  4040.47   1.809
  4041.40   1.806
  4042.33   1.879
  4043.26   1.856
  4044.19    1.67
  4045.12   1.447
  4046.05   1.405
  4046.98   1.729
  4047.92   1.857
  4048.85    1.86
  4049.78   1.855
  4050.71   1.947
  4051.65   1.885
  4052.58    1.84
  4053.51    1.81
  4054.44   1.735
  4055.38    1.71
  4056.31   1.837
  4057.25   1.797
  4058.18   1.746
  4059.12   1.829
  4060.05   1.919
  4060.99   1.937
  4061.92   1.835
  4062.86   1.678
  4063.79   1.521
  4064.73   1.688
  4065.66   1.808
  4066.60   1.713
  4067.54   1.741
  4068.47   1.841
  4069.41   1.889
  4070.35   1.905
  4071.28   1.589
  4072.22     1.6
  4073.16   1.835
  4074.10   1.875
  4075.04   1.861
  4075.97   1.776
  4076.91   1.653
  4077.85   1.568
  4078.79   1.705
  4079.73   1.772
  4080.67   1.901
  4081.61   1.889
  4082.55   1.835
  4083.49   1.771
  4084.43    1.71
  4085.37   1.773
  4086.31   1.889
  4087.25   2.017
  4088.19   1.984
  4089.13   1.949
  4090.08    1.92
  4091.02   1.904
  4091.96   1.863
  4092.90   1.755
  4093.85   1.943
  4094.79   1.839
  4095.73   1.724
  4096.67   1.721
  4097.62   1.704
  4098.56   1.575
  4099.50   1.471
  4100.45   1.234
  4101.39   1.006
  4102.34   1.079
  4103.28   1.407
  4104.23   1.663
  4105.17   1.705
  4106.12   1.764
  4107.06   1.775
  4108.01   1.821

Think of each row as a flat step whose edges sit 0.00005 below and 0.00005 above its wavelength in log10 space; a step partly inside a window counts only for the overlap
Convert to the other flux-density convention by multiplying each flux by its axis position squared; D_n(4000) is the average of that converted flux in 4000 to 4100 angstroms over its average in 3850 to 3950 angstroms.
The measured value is 1.40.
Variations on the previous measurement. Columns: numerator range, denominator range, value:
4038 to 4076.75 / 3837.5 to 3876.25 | 1.28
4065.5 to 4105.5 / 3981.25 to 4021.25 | 1.01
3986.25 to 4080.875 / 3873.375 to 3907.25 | 1.33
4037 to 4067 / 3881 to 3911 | 1.34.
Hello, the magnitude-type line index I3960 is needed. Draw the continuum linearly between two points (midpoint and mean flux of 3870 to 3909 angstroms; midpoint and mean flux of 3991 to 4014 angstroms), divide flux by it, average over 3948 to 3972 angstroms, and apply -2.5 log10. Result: 0.37 mag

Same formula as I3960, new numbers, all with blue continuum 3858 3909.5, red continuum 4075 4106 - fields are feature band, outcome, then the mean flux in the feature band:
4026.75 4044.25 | -0.107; 1.82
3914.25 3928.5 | 0.080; 1.42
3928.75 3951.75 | 0.469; 1.01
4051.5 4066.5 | -0.065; 1.78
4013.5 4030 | -0.139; 1.86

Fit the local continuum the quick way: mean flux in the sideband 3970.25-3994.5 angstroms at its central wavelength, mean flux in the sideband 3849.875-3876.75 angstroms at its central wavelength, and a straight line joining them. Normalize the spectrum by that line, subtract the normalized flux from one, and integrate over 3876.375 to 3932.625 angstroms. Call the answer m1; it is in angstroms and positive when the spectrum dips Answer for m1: 6.2 angstroms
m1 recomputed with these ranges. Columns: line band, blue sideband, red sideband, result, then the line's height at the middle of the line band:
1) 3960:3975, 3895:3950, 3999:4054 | 6.50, 1.52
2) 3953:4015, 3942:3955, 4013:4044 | 5.41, 1.64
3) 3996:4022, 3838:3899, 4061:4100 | -1.82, 1.69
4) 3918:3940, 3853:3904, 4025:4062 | 8.76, 1.6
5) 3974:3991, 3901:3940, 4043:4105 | -2.27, 1.44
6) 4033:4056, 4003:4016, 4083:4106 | -0.46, 1.76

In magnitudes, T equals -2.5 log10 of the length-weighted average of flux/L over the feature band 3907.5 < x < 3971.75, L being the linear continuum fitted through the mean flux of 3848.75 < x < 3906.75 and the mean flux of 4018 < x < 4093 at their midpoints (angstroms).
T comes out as 0.32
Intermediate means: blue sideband 1.51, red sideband 1.81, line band 1.2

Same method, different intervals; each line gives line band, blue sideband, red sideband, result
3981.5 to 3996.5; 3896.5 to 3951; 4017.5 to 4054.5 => -0.095 mag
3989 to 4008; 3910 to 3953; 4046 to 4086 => -0.173 mag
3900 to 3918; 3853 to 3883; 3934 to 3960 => -0.114 mag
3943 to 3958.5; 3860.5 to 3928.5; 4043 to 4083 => 0.057 mag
